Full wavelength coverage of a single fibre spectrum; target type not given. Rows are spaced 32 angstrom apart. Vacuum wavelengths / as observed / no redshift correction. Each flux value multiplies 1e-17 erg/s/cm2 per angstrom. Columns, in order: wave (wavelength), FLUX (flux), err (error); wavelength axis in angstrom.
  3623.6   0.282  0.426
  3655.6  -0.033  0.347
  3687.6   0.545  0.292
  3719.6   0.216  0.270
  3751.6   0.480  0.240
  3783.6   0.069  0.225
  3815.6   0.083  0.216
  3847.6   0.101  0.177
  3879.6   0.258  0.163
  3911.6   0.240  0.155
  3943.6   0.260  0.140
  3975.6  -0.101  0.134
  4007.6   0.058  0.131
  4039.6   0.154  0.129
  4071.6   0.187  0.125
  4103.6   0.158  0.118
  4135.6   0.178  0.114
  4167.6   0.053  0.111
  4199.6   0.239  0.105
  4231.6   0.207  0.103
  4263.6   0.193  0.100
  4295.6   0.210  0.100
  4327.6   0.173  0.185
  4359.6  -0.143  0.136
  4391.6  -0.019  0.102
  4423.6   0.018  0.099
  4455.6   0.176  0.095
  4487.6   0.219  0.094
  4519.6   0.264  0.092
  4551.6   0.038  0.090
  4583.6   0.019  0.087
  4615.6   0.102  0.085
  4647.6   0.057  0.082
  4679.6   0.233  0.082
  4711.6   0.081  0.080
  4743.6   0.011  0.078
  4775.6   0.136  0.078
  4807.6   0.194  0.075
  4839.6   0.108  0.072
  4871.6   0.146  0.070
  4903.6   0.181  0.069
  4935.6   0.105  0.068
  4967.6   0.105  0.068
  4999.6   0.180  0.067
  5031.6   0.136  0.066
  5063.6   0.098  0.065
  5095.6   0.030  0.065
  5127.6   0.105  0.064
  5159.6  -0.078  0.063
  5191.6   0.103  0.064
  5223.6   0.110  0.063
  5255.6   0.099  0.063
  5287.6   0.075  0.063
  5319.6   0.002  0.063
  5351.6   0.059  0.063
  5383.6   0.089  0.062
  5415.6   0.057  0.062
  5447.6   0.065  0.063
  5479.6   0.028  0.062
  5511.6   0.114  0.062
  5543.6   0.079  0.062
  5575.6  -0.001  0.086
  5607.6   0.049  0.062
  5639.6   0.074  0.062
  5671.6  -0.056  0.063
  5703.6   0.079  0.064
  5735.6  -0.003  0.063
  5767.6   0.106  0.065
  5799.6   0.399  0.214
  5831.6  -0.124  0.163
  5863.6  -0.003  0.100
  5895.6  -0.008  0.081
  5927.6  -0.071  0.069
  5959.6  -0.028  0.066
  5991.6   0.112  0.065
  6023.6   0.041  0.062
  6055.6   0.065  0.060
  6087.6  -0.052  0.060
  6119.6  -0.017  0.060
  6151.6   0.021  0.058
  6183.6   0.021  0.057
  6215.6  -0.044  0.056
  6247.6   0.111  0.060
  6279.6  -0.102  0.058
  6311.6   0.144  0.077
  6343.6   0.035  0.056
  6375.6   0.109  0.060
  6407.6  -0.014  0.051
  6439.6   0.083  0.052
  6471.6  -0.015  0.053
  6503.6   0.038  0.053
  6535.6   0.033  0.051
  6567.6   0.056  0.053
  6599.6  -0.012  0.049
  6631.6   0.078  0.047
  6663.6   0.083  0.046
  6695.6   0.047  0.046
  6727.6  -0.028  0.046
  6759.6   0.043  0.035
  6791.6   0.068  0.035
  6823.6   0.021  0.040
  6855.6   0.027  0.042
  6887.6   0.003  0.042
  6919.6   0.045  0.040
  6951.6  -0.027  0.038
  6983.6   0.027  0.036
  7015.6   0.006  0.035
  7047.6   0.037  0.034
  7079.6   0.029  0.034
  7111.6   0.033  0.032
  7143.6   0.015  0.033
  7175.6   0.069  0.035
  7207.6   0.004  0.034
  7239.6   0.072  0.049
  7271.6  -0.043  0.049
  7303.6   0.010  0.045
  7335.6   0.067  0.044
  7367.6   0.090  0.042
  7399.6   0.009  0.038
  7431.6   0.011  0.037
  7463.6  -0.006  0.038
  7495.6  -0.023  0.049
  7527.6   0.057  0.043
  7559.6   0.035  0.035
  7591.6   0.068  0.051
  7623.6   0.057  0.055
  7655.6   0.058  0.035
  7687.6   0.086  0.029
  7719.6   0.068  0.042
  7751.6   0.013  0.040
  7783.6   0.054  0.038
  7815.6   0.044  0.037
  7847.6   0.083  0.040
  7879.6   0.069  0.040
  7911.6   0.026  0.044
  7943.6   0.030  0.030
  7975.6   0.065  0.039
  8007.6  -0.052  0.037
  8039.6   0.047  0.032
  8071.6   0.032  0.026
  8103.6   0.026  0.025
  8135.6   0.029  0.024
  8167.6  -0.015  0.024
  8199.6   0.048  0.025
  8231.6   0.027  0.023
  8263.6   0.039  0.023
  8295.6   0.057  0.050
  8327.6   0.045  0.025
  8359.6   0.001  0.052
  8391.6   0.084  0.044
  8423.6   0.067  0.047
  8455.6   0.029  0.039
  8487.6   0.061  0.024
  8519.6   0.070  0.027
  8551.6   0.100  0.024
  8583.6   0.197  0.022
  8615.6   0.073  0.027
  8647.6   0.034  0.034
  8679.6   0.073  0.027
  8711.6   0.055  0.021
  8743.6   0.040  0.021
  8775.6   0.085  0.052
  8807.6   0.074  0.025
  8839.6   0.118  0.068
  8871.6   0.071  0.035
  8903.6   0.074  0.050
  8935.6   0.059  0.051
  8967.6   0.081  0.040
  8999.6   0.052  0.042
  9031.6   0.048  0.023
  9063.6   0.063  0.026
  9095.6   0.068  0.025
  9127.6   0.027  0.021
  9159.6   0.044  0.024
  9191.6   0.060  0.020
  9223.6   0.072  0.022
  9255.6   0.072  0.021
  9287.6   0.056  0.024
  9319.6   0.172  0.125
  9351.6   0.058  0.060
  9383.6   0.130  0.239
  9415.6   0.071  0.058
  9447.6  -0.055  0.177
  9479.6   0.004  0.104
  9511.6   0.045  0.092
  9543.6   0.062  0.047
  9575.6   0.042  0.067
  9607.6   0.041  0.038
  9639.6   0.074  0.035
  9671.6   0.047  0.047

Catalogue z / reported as 1.30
